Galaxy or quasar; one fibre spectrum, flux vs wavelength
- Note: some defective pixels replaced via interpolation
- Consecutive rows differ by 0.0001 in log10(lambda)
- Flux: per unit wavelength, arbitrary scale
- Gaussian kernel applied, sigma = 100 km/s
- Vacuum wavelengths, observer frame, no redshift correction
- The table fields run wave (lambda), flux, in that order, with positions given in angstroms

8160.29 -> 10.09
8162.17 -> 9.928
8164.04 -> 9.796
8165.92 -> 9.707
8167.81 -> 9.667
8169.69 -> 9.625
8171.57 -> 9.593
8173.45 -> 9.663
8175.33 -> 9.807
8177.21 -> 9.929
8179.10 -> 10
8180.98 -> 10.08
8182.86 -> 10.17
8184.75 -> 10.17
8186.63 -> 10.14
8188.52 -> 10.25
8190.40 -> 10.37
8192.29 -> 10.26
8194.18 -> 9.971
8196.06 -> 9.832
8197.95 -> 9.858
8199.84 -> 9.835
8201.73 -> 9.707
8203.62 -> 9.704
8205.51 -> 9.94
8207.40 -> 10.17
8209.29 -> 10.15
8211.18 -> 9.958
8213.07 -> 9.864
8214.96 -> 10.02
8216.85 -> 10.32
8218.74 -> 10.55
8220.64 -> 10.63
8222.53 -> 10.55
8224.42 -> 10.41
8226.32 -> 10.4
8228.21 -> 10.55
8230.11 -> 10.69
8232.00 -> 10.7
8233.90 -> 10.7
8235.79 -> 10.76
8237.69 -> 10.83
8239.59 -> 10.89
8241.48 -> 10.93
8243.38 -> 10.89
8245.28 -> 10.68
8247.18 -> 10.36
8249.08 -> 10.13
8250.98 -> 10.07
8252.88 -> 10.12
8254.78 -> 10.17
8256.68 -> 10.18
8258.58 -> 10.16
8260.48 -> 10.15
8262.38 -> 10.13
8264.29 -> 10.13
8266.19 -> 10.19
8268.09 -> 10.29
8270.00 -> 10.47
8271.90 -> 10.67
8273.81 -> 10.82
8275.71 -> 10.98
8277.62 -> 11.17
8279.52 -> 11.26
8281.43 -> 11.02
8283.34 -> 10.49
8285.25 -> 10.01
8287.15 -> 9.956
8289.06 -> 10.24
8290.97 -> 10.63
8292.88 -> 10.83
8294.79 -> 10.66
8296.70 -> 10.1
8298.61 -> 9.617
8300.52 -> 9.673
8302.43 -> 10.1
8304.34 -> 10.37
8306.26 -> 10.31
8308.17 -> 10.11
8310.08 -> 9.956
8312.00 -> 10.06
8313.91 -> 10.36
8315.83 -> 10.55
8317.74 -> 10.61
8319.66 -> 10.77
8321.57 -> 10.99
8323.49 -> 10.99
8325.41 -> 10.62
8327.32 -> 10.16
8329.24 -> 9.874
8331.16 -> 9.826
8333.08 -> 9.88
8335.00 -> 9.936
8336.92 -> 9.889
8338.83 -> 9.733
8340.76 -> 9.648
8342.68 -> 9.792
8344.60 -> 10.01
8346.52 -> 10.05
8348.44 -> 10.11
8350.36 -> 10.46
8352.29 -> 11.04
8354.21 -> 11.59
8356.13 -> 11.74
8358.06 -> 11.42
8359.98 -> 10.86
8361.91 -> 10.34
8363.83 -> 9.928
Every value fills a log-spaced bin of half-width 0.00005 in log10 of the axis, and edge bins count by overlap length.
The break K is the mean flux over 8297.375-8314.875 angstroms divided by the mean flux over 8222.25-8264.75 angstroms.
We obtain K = 1.0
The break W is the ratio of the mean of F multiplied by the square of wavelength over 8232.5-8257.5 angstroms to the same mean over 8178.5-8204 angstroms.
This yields 1.06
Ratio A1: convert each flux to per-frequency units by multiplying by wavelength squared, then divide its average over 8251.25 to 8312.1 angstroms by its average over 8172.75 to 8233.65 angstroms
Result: 1.04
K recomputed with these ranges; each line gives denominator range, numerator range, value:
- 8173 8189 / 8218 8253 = 1.06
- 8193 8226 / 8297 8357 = 1.02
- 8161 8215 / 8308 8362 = 1.05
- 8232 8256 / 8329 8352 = 0.95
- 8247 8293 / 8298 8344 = 0.98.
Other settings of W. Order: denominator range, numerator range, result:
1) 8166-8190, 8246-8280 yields 1.07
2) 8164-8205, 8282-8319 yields 1.06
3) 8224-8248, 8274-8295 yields 1.01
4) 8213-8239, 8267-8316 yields 1.00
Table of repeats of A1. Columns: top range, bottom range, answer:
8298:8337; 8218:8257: 0.99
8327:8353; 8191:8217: 1.04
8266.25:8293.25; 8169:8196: 1.09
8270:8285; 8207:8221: 1.08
